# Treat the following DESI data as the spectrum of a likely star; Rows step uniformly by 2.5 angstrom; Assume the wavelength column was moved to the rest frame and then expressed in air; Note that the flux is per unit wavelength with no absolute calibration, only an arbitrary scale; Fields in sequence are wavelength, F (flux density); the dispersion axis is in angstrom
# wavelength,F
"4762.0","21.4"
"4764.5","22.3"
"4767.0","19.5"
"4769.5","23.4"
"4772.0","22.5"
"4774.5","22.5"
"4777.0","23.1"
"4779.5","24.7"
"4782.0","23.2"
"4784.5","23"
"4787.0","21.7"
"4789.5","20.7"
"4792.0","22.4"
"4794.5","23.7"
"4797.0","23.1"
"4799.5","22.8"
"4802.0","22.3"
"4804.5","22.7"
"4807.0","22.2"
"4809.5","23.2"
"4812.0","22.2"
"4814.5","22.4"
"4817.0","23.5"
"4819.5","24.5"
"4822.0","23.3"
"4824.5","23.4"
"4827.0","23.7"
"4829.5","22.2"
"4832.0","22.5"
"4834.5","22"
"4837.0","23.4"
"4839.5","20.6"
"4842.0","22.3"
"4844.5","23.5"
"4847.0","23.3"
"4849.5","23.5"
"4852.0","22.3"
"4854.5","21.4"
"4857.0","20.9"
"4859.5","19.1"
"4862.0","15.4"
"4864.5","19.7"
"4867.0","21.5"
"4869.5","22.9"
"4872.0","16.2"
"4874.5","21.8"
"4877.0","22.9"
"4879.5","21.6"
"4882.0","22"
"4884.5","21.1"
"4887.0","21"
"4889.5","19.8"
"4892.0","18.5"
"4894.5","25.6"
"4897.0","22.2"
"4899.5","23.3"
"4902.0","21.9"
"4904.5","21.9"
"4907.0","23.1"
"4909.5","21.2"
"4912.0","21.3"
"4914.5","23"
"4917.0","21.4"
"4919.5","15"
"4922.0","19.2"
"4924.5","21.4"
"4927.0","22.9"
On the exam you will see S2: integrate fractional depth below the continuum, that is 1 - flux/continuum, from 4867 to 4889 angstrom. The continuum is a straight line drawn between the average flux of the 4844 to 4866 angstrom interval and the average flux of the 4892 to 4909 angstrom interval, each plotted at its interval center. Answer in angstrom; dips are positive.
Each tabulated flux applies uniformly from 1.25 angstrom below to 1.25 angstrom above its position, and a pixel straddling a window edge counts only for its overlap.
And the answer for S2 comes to 0.6 angstrom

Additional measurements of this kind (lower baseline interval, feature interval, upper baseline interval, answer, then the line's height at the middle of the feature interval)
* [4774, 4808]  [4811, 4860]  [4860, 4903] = -1.5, 21.9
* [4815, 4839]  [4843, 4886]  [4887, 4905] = 2.4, 22.4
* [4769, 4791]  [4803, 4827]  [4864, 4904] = -0.8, 22.3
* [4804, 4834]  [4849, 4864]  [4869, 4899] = 1.2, 22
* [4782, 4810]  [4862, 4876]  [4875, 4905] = 1.2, 22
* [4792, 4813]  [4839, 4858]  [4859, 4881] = -1.2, 21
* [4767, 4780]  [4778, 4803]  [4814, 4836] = 0.1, 22.9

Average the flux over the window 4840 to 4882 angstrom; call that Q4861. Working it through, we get 21.2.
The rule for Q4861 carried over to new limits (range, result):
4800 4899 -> 21.9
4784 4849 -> 22.7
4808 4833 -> 23.1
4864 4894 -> 20.9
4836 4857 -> 22.4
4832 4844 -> 22.2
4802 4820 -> 22.8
